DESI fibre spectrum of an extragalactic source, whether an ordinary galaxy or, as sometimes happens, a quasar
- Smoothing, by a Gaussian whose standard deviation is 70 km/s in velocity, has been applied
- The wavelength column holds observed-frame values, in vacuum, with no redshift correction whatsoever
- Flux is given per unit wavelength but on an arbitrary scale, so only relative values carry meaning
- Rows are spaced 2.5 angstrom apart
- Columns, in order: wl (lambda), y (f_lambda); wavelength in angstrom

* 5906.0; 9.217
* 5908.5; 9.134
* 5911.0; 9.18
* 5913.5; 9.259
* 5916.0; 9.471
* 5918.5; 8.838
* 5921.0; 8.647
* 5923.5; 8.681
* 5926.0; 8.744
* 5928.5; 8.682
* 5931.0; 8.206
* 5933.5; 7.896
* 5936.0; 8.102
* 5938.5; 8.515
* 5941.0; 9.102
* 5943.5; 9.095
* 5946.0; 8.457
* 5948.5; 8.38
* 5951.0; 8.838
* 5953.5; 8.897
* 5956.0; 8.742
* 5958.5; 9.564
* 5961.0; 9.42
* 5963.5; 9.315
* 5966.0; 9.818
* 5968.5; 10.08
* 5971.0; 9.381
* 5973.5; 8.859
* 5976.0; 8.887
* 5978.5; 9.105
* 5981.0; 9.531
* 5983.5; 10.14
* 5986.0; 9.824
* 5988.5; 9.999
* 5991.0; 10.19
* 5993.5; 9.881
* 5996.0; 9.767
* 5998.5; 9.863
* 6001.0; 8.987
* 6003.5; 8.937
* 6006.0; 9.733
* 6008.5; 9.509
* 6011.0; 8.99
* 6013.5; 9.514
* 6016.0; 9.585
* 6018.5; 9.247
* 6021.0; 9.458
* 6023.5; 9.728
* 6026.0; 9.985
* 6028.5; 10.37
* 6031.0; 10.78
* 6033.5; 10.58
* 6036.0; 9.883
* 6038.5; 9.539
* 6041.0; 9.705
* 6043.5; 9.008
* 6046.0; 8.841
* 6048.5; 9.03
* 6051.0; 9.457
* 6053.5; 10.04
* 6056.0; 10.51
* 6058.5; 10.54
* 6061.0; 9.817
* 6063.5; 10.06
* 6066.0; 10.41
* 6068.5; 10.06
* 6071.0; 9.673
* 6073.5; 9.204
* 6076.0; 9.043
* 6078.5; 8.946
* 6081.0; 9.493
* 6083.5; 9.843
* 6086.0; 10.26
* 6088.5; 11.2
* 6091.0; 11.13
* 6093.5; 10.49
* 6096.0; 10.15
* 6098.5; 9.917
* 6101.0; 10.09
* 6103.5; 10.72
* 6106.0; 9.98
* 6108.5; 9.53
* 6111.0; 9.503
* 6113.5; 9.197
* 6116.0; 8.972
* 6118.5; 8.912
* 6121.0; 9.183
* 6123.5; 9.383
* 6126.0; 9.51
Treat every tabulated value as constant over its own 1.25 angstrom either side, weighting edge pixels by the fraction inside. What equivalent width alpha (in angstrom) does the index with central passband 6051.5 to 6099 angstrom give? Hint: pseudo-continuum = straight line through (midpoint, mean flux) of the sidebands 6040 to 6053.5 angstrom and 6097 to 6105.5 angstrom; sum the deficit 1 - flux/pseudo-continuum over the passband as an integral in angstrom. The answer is -1.31 angstrom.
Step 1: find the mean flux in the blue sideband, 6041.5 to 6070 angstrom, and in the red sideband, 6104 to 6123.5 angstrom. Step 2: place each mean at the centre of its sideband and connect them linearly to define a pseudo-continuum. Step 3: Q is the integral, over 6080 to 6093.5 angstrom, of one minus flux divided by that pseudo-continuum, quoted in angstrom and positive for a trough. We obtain -1.2 angstrom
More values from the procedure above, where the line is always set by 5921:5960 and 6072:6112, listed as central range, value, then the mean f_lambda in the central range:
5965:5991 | -1.74 angstrom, 9.59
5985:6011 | -1.35 angstrom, 9.63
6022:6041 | -1.29 angstrom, 10.1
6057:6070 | -0.60 angstrom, 10.2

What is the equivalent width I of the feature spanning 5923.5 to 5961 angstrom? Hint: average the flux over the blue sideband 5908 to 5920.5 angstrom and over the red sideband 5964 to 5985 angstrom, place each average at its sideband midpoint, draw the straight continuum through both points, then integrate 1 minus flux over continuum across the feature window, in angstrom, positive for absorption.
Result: 2.5 angstrom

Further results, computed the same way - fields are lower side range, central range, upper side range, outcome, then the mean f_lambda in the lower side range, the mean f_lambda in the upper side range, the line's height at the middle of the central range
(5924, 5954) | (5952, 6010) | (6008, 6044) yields -2.3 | 8.57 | 9.74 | 9.14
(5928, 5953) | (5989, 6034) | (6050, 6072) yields -1.3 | 8.53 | 10.1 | 9.44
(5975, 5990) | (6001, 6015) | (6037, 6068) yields 0.5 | 9.6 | 9.76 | 9.66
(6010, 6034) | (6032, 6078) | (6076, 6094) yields 1.0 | 9.81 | 10.1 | 9.96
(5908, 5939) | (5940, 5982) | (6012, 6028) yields -0.4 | 8.71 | 9.61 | 9.06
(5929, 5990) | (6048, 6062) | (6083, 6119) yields -0.3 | 9.09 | 10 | 9.72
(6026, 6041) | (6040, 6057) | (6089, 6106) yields 1.2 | 10.2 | 10.4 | 10.2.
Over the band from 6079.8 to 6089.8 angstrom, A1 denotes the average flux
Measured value 10.2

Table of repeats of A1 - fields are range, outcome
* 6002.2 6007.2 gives 9.33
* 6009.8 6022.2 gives 9.36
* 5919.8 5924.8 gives 8.66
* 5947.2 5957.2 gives 8.71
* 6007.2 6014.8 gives 9.34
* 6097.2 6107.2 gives 10.2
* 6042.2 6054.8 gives 9.28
